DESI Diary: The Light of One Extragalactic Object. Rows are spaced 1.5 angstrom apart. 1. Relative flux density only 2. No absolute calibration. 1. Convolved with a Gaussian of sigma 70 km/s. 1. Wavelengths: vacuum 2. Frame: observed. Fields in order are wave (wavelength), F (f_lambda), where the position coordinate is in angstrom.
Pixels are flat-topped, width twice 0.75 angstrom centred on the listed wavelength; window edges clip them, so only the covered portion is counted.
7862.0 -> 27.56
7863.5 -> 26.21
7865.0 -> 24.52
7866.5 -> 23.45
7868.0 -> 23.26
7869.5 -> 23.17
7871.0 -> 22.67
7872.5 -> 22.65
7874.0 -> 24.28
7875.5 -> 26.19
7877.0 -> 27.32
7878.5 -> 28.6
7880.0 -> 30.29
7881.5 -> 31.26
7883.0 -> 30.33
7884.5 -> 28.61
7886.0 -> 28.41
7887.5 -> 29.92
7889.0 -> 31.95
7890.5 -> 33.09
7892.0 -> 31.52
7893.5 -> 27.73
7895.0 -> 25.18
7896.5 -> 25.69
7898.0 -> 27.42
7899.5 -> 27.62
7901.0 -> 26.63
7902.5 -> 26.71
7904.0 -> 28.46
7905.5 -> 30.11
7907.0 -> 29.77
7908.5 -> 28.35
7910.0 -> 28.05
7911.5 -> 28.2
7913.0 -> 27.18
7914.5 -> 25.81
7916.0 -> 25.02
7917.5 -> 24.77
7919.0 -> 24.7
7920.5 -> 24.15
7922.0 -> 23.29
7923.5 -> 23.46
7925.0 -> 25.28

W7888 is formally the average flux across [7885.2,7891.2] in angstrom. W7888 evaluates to 30.8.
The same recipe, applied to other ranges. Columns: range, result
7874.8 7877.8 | 26.8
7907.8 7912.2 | 28.2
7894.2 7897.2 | 25.5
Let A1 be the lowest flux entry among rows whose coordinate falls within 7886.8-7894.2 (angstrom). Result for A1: 27.73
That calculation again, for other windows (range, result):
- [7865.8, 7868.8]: 23.26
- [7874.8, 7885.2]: 26.19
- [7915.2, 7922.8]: 23.29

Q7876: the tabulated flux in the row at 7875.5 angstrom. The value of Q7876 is 26.19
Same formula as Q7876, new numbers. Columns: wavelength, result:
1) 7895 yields 25.18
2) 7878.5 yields 28.6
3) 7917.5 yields 24.77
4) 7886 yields 28.41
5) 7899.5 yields 27.62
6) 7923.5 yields 23.46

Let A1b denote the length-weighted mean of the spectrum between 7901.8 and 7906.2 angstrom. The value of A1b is 28.4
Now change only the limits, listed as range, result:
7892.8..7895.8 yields 26.4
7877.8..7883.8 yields 30.1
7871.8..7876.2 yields 24.4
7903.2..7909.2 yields 29.2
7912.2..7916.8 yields 26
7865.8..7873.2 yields 23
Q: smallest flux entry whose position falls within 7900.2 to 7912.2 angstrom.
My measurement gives 26.63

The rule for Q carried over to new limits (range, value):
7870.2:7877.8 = 22.65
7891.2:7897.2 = 25.18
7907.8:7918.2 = 24.77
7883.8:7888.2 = 28.41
